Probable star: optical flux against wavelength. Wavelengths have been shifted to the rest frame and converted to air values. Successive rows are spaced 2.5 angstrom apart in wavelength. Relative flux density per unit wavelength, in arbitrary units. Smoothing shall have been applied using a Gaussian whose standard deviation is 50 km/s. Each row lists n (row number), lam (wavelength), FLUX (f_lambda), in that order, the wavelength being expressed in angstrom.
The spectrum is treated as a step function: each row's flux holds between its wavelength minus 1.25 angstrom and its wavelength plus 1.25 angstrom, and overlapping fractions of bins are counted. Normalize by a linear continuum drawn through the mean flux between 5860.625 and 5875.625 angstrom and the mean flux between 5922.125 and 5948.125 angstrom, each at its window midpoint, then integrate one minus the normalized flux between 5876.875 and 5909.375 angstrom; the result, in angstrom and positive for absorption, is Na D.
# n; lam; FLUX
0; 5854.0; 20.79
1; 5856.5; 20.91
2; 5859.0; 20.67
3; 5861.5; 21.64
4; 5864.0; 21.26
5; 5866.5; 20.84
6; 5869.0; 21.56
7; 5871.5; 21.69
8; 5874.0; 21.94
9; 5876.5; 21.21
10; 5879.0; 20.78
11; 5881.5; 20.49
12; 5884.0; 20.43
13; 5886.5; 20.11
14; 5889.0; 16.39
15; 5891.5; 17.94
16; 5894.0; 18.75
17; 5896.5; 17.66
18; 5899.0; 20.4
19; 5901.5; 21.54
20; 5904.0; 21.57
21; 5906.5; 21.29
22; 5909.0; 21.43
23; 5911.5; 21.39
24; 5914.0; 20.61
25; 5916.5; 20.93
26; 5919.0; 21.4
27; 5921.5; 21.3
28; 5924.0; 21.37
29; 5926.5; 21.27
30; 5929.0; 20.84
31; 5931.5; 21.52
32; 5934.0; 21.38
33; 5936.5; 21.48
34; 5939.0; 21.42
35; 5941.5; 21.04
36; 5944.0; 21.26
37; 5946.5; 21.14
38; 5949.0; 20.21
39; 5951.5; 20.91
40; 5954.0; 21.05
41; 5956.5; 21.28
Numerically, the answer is 2.3 angstrom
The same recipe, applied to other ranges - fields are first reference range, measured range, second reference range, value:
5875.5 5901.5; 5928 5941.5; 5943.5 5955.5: -0.49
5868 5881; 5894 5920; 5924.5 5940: 0.77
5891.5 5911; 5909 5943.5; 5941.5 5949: -0.92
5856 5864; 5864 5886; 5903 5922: 0.06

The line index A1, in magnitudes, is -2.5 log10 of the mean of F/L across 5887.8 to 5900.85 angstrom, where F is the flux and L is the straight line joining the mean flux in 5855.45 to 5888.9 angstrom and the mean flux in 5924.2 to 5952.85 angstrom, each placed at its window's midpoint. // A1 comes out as 0.14 mag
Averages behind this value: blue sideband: 20.9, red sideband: 21.1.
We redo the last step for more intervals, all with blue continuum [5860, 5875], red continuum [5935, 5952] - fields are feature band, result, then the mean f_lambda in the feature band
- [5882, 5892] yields 0.133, 18.9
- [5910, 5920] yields 0.007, 21.1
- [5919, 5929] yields -0.004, 21.3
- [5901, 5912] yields -0.009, 21.4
